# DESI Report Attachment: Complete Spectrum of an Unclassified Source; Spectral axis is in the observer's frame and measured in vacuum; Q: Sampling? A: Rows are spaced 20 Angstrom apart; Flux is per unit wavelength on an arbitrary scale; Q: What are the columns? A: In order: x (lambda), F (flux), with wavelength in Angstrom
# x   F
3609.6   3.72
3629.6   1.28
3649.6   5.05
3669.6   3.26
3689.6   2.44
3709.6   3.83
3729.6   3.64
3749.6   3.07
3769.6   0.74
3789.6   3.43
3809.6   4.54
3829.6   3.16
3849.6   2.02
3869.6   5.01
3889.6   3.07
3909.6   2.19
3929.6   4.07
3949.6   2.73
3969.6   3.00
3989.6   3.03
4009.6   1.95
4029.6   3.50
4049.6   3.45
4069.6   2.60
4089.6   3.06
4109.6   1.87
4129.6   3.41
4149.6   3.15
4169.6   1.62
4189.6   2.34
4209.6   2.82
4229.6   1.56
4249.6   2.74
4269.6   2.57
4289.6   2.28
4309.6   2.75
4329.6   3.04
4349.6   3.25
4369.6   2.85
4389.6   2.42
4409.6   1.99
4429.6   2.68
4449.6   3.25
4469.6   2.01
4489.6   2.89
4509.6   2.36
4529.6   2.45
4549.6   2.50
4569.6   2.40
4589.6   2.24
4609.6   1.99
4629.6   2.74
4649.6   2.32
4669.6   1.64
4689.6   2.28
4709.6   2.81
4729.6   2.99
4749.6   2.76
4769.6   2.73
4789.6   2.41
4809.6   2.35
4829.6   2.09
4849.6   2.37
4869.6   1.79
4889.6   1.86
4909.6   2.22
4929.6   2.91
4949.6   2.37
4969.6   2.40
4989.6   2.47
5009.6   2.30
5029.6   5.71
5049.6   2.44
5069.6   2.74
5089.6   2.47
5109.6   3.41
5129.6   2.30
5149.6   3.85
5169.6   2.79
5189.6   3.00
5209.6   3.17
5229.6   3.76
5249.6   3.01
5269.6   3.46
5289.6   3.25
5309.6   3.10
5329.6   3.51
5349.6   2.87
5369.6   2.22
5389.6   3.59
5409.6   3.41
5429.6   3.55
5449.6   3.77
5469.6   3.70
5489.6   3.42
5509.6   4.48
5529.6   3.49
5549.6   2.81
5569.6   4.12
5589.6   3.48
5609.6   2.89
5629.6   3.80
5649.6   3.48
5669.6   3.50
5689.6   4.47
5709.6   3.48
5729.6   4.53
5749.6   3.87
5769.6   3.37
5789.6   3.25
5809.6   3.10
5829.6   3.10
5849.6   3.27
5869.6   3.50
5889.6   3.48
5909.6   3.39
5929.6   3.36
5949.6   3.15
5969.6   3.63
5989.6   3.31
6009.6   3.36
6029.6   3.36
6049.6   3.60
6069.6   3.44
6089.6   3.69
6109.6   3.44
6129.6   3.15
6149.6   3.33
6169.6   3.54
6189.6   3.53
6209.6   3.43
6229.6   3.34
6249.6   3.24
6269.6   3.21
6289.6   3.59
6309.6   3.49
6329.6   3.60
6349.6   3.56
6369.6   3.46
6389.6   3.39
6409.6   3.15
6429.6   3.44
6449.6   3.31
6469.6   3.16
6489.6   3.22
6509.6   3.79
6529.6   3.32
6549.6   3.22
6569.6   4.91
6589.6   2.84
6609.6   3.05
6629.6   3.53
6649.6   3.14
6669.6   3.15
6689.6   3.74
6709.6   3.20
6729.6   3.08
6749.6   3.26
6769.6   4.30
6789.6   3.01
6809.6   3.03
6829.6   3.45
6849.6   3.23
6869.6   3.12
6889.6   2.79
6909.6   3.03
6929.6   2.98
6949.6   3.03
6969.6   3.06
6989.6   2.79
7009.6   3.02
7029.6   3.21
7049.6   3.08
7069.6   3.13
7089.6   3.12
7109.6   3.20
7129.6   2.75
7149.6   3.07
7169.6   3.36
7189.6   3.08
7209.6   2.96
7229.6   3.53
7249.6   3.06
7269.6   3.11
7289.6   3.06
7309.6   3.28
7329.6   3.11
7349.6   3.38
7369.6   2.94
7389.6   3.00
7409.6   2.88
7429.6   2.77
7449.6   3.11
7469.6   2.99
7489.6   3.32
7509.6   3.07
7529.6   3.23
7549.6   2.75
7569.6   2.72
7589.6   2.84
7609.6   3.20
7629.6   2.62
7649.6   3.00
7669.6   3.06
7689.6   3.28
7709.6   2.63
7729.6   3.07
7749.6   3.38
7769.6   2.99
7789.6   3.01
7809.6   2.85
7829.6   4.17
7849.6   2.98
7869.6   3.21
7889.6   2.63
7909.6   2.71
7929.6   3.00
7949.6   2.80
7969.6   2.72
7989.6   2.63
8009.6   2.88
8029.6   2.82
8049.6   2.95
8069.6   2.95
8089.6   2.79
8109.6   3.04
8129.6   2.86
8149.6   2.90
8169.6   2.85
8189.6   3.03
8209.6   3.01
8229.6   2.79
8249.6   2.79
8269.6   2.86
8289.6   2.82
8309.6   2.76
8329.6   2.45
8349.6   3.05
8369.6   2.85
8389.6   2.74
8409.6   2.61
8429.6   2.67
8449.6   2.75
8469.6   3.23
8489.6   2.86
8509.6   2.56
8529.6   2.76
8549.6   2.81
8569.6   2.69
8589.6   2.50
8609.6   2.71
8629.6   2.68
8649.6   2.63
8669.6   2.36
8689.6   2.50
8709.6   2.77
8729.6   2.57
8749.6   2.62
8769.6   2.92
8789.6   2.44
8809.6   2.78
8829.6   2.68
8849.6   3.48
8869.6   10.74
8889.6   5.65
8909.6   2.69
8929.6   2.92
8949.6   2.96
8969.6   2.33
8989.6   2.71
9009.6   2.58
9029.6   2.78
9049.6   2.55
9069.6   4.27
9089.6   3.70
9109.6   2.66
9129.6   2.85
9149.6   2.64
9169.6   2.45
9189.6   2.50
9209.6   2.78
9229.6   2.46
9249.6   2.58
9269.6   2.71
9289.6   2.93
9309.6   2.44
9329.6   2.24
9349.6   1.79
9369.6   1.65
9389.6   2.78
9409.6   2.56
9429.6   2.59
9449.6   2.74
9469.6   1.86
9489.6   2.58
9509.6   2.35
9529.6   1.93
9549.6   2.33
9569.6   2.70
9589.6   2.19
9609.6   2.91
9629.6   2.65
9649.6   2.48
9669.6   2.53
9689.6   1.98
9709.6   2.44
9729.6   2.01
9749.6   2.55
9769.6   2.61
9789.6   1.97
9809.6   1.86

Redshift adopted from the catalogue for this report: 0.351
